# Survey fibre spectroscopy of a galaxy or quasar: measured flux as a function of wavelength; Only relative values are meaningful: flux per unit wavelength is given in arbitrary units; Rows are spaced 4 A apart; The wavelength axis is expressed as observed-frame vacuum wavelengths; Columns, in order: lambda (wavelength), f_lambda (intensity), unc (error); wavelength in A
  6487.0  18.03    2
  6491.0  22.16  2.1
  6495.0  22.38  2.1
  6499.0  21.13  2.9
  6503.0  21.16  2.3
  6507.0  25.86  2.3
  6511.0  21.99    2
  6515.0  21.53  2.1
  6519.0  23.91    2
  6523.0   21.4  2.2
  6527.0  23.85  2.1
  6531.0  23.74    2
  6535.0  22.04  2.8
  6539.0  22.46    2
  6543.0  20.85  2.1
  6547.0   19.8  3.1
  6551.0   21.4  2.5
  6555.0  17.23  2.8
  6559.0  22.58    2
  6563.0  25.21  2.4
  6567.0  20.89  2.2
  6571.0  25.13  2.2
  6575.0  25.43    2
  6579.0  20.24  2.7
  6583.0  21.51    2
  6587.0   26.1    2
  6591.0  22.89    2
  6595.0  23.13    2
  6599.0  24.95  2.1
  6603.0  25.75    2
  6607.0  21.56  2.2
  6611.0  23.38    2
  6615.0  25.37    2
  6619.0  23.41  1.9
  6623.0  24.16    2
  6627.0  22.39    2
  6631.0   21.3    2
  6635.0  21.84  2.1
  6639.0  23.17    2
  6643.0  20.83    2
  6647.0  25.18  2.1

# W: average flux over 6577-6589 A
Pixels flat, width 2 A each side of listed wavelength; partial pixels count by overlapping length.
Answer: 22.6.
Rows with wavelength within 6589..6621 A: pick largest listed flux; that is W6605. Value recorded 25.75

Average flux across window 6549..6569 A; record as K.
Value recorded 21.5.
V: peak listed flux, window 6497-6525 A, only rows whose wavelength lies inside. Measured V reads 25.86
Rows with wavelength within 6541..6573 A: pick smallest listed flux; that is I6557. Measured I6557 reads 17.23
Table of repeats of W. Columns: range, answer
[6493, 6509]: 22.6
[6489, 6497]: 22.3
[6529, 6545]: 22.3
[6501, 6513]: 23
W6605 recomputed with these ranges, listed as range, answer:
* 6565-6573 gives 25.13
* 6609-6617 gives 25.37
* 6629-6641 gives 23.17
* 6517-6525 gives 23.91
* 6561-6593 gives 26.1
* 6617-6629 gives 24.16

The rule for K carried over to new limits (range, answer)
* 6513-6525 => 22.3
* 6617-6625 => 23.8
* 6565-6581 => 22.9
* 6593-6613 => 23.8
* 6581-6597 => 23.4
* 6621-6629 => 23.3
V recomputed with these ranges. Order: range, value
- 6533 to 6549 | 22.46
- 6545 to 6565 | 25.21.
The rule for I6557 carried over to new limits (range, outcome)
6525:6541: 22.04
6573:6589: 20.24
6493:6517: 21.13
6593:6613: 21.56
